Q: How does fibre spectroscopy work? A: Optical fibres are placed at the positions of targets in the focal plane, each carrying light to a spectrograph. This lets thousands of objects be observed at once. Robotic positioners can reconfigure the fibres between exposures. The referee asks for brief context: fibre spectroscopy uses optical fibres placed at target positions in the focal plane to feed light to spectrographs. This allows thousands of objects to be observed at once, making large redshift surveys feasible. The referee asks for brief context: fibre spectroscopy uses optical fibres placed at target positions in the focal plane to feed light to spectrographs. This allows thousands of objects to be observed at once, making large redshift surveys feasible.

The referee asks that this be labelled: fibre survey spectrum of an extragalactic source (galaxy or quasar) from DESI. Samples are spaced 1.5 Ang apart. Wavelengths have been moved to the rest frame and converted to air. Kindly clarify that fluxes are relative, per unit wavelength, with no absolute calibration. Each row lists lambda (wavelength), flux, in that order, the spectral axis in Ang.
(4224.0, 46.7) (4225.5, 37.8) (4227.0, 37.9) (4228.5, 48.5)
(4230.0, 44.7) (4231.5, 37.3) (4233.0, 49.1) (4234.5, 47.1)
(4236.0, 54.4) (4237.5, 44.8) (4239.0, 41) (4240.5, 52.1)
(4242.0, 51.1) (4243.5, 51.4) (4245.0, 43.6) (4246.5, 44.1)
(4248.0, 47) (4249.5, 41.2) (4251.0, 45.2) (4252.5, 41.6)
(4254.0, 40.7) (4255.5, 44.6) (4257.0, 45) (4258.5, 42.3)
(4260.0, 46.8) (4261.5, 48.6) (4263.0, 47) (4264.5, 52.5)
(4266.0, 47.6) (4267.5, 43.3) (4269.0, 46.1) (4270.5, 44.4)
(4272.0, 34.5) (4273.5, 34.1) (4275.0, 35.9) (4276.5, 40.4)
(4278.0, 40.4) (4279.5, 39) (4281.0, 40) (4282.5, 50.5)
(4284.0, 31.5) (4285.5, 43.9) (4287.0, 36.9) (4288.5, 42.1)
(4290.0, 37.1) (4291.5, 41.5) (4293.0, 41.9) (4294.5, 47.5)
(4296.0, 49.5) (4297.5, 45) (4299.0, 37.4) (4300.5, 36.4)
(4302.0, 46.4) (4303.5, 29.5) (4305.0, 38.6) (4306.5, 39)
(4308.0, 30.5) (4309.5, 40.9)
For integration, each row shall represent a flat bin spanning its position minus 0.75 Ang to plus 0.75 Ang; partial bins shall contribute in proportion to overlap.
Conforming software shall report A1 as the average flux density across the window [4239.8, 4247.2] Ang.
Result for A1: 48.5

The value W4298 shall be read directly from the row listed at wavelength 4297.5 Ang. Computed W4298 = 45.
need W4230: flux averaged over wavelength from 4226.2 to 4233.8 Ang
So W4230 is 43.5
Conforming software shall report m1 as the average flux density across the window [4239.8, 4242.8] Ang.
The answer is 51.6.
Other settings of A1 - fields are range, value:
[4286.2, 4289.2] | 39.5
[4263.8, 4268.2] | 47.8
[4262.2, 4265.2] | 49.7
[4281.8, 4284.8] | 40.9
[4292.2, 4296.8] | 46.2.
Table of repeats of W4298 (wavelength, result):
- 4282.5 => 50.5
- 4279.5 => 39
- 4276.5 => 40.4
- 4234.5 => 47.1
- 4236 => 54.4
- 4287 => 36.9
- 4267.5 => 43.3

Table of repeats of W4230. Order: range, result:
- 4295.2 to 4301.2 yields 42.2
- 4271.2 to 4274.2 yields 34.5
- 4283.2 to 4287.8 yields 37.6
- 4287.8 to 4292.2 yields 40.2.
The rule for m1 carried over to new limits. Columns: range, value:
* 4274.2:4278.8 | 38.8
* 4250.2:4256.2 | 43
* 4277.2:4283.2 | 42.4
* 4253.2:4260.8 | 43.9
